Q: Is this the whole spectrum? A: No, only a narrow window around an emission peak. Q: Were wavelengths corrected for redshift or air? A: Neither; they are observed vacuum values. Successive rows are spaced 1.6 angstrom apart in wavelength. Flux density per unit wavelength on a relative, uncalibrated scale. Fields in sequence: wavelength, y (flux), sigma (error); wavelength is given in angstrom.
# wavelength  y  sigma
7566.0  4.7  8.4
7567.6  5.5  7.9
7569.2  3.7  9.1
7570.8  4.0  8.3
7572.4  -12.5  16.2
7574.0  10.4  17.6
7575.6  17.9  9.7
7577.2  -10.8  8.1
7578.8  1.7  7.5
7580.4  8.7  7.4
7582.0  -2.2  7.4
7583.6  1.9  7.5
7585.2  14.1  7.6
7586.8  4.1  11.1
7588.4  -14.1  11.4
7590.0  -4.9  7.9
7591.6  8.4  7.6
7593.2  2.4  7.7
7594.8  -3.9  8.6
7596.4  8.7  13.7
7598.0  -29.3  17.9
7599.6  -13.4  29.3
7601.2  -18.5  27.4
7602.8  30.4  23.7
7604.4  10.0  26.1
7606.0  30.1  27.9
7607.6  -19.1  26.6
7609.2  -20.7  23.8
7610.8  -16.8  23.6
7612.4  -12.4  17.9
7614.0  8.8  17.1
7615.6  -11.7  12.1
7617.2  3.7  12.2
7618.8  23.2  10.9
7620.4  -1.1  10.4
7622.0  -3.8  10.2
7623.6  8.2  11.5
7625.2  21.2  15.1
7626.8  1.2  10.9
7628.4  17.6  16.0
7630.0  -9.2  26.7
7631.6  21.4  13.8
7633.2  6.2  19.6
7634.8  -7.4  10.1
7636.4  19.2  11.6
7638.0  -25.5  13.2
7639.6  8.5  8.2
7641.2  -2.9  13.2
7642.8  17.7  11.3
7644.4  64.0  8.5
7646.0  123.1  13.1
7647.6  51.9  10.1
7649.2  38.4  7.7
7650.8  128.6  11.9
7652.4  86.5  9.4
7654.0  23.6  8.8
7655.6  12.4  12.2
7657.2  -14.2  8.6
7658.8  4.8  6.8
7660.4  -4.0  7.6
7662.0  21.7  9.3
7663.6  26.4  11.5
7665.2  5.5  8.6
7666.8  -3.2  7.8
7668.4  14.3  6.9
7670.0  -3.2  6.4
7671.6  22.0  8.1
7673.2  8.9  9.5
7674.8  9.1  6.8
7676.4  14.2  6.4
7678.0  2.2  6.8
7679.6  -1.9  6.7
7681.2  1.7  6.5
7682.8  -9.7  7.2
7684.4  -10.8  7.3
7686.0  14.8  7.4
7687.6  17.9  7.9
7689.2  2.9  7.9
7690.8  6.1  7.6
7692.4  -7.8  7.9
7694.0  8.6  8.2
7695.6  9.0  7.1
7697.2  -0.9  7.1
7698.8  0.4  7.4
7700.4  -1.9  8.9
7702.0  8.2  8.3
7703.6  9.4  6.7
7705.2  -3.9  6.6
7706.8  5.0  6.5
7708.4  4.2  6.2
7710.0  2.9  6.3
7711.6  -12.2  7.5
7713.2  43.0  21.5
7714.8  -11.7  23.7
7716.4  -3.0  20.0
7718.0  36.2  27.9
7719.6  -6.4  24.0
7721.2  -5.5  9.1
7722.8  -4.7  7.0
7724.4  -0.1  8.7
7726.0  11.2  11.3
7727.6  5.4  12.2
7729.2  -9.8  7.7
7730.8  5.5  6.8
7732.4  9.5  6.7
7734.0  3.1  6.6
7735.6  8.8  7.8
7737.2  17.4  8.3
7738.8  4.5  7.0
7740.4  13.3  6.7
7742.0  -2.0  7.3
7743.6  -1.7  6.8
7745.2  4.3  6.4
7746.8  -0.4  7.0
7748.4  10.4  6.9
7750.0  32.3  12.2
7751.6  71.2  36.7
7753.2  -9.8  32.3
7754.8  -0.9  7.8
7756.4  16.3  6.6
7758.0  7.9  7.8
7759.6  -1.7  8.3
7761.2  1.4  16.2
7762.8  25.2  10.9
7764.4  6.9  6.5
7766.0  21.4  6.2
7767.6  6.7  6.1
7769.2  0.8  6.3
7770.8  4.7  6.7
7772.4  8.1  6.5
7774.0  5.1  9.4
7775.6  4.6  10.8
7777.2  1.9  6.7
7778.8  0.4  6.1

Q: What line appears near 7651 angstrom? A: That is [O II]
